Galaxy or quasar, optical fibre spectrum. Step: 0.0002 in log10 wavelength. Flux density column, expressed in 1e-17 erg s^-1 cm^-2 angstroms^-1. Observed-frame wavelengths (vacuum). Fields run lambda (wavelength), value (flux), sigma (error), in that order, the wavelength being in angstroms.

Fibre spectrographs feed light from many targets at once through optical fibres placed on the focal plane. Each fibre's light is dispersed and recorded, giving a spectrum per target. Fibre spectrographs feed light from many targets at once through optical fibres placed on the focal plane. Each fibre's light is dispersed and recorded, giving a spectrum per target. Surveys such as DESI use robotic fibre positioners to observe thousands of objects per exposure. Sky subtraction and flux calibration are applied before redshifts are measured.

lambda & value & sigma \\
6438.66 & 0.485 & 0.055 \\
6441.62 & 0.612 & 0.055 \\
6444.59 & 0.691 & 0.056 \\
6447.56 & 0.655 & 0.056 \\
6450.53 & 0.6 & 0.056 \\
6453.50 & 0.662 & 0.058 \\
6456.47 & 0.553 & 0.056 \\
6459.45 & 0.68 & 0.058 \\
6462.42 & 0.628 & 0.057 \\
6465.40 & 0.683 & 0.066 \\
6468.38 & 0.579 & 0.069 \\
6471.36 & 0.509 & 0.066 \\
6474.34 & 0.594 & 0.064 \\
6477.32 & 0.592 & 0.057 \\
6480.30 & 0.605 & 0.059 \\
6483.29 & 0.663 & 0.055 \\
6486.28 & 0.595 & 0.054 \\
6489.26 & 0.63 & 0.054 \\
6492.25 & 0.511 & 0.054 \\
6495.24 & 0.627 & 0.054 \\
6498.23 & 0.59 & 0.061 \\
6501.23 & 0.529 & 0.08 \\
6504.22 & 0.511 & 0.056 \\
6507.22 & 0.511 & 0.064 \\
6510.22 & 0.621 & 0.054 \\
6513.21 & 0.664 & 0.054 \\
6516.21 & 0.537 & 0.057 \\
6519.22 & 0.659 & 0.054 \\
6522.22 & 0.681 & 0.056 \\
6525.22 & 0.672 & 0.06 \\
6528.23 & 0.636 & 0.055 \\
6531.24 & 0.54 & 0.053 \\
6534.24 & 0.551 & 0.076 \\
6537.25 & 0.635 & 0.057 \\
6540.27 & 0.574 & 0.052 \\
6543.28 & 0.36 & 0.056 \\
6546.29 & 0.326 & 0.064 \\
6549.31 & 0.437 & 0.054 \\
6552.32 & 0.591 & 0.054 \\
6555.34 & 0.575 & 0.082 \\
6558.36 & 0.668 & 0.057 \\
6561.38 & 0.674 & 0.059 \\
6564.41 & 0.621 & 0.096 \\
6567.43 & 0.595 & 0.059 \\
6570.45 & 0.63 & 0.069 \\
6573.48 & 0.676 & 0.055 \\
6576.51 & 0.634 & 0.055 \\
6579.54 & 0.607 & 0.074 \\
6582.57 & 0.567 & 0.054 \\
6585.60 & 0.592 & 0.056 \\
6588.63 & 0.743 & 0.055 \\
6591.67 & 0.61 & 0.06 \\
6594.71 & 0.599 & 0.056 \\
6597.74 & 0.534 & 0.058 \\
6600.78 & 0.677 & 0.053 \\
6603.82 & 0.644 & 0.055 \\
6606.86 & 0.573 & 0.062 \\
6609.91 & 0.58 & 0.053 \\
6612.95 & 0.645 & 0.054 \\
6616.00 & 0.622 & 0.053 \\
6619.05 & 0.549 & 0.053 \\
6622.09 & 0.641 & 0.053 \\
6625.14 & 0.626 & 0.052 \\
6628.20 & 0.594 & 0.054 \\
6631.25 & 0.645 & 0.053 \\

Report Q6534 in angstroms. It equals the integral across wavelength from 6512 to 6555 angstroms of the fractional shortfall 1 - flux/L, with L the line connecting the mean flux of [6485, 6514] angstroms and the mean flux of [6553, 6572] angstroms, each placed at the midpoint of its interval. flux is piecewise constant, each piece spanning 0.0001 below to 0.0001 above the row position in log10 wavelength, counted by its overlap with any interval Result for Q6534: 2.9 angstroms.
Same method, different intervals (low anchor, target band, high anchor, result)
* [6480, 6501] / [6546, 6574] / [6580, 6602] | 1.1 angstroms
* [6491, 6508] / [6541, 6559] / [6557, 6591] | 3.6 angstroms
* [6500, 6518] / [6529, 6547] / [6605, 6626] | 2.0 angstroms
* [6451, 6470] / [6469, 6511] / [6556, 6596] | 3.5 angstroms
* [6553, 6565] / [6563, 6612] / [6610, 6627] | 0.4 angstroms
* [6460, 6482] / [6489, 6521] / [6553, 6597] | 1.6 angstroms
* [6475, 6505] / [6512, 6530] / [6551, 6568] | -1.1 angstroms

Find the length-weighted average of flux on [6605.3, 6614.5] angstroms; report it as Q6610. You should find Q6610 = 0.599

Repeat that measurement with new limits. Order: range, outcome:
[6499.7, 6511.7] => 0.543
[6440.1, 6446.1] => 0.65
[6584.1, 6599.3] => 0.616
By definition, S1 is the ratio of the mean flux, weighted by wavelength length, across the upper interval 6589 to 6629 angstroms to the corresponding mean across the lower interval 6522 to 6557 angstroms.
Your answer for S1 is 1.12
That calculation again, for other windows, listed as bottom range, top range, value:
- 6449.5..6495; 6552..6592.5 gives 1.04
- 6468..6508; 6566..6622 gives 1.07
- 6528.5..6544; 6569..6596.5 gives 1.14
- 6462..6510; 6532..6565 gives 0.93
